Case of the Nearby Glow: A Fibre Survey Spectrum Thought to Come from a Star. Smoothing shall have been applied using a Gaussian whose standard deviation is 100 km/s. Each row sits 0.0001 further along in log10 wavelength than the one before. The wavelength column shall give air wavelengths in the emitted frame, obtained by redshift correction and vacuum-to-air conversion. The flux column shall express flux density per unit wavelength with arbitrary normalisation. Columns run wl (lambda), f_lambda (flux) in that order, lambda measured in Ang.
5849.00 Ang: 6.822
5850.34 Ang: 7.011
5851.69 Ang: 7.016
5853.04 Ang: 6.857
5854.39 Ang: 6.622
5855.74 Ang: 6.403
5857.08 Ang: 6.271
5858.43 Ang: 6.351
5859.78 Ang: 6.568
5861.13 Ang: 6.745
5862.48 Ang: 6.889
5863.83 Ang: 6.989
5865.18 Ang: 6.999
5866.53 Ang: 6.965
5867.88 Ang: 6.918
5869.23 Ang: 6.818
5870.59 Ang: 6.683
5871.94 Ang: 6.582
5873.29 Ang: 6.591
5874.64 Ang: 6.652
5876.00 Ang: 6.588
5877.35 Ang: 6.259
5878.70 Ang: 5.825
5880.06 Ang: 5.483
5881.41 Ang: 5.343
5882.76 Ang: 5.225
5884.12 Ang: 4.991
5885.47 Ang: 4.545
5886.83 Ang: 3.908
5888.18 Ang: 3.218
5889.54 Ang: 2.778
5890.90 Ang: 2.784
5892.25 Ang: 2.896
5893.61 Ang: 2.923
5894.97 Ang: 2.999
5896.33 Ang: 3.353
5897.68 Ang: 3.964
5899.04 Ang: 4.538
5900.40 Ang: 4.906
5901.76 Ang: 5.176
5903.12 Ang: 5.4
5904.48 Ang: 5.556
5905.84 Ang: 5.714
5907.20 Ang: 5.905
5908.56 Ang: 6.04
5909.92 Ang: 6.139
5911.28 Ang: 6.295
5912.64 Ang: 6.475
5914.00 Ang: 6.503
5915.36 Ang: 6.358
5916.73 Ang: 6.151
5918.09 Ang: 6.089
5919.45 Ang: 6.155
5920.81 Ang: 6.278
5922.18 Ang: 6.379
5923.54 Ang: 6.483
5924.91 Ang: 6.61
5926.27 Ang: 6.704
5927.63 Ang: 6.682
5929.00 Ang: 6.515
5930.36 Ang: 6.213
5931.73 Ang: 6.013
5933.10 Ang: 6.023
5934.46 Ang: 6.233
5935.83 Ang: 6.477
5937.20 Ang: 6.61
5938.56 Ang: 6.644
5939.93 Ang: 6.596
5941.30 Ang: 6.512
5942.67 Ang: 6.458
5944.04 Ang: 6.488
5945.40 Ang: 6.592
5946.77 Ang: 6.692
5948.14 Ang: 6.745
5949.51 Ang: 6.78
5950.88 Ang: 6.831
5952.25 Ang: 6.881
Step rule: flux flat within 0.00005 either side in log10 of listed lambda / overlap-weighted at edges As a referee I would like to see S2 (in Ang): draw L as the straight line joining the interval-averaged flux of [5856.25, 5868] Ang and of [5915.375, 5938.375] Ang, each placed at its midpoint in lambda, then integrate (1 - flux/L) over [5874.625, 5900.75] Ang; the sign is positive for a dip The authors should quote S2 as 8.7 Ang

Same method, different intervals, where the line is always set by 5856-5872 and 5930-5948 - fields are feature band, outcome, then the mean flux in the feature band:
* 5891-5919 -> 6.1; 5.13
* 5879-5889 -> 3.0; 4.69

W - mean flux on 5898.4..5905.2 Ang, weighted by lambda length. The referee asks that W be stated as 5.12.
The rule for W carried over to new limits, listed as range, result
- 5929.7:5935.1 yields 6.12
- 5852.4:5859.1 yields 6.5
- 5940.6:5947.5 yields 6.55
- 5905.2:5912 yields 6.03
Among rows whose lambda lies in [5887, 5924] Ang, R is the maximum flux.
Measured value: 6.503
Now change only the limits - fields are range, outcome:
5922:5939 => 6.704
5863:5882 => 6.999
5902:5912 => 6.295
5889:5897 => 3.353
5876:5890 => 6.588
